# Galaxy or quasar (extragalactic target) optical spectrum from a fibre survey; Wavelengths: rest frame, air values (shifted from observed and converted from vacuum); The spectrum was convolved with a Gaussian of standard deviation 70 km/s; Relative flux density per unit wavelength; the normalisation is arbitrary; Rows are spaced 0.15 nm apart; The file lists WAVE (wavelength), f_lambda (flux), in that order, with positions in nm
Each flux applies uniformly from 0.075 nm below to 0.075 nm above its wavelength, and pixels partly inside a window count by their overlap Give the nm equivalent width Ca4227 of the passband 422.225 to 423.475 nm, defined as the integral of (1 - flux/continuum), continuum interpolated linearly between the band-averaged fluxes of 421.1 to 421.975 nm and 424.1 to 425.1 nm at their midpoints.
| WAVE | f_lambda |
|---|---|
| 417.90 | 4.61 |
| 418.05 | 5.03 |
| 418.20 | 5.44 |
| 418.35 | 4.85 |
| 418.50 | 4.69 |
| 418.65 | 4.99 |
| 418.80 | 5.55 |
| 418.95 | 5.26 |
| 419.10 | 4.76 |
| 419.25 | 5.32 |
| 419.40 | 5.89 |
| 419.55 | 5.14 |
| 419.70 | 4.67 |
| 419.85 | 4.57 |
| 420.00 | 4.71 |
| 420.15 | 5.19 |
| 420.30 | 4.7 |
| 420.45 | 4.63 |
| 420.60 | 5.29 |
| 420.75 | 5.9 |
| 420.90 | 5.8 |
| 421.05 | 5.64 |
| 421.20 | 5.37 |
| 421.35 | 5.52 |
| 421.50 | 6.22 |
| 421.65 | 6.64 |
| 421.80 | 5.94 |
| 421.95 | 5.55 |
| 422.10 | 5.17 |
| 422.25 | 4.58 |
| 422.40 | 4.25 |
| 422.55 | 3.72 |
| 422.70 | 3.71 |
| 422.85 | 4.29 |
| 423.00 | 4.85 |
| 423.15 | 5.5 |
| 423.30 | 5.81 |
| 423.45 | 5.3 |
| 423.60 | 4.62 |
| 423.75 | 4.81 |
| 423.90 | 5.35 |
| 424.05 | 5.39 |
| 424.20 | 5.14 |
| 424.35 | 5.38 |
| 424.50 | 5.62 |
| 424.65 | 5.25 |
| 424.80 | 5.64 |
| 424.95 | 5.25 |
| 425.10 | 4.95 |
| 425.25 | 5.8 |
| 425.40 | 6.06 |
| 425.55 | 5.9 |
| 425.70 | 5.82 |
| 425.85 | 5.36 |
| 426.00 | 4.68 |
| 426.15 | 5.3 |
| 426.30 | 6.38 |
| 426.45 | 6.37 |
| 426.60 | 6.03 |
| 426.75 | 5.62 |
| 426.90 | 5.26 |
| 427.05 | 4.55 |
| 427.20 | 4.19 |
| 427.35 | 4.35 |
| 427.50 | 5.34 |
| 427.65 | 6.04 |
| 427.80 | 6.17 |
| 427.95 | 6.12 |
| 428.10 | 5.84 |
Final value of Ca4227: 0.22 nm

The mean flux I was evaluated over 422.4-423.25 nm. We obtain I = 4.44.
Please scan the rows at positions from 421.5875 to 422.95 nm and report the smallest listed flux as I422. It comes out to 3.71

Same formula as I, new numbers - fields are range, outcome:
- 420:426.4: 5.29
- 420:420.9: 5.16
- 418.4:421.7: 5.28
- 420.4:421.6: 5.59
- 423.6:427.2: 5.43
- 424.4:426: 5.52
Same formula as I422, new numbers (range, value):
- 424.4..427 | 4.68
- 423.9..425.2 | 4.95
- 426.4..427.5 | 4.19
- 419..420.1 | 4.57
